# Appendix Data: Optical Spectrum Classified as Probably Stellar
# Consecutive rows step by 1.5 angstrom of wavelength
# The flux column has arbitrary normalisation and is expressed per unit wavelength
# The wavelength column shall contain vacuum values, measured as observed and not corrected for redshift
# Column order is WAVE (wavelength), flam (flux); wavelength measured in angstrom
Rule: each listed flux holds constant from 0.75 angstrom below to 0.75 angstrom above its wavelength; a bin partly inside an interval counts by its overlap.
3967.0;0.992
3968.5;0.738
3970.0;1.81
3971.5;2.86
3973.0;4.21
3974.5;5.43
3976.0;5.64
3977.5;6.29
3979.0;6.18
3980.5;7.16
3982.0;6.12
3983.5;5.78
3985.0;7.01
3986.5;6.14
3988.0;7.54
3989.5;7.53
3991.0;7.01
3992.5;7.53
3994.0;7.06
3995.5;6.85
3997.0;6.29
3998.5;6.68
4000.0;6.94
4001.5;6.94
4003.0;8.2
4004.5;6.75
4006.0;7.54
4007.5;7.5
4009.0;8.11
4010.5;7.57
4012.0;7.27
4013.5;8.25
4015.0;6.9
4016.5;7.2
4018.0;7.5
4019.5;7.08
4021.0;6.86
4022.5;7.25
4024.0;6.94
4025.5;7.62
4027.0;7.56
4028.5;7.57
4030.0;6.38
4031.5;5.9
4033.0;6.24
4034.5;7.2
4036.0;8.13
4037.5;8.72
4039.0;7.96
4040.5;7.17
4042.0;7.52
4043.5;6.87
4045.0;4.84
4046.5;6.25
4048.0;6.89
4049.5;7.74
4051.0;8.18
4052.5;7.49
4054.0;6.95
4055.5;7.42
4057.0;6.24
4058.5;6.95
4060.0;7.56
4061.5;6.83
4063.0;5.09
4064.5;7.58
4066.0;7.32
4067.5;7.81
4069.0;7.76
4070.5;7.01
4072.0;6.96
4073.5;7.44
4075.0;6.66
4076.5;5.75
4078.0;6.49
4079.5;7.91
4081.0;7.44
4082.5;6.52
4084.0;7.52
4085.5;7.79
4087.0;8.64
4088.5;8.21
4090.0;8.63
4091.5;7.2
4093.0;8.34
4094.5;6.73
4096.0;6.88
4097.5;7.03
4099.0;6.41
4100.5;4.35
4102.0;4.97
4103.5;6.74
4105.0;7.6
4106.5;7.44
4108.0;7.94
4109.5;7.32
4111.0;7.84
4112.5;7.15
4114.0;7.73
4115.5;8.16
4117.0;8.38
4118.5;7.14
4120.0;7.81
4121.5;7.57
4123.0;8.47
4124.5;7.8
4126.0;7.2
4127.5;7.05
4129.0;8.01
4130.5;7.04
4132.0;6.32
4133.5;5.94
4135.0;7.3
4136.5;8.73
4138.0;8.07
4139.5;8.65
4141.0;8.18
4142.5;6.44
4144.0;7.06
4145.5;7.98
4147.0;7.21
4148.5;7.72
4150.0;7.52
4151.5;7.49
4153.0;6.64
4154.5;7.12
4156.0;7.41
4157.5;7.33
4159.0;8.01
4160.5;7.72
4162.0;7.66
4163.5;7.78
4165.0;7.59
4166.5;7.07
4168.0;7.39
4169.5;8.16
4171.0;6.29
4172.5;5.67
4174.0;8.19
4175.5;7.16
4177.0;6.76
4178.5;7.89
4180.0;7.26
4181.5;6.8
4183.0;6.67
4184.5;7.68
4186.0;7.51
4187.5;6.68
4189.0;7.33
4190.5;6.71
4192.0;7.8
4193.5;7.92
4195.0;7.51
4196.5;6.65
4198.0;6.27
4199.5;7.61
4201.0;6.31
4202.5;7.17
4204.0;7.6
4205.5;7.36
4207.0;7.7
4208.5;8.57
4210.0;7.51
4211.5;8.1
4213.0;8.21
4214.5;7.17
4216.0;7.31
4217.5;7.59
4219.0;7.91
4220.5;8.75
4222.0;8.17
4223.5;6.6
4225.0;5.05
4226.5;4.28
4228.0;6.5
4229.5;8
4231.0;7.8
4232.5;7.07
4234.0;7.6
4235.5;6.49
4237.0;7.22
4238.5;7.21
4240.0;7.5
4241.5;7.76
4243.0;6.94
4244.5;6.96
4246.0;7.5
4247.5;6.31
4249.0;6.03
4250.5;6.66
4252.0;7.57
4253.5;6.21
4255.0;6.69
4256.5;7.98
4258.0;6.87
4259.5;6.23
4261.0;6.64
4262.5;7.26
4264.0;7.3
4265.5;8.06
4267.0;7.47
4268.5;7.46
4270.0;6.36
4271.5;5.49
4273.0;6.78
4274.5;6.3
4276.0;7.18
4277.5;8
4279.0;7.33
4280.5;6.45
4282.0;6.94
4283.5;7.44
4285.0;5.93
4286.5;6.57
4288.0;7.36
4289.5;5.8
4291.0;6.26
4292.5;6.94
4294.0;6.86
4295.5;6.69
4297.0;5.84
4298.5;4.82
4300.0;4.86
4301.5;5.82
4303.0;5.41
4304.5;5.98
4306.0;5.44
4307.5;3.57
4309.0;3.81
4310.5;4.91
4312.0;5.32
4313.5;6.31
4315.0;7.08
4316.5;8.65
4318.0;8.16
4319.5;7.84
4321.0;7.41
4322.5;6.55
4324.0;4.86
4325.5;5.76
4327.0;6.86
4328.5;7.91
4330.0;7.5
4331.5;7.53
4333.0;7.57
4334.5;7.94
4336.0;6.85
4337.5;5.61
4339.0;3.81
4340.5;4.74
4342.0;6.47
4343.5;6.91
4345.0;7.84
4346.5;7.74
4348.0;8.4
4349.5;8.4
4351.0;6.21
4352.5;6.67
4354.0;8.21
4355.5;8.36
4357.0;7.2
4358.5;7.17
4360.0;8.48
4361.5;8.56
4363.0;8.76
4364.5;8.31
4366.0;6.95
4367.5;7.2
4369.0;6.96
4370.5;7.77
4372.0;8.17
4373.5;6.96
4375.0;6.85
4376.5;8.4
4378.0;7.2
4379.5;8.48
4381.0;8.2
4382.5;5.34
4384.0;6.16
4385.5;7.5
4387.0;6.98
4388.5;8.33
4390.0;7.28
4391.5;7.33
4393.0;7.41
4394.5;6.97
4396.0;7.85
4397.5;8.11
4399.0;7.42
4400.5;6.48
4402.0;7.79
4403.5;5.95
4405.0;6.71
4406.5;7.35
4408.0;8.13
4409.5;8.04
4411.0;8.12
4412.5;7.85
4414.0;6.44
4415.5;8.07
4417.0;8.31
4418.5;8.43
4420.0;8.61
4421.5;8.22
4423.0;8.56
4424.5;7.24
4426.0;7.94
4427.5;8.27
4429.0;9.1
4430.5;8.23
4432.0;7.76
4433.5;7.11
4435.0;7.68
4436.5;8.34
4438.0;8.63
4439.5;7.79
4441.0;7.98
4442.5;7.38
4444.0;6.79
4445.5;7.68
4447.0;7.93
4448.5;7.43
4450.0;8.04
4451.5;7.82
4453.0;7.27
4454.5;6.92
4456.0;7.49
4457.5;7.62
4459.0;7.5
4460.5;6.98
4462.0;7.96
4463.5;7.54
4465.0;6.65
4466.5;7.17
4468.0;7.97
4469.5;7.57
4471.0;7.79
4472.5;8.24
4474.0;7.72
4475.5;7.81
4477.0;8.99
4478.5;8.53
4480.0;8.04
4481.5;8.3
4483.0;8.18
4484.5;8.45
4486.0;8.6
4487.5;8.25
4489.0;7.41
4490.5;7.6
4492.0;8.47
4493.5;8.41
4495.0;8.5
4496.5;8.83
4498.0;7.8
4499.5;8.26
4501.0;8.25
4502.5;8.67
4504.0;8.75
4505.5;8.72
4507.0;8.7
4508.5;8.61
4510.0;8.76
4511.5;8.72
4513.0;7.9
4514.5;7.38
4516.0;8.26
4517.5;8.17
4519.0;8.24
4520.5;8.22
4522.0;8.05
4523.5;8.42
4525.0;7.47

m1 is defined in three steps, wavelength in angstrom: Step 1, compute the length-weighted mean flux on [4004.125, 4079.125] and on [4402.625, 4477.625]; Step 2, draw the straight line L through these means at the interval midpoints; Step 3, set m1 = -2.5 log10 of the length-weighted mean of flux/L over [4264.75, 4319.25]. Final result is 0.18 mag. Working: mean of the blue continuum 7.14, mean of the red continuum 7.74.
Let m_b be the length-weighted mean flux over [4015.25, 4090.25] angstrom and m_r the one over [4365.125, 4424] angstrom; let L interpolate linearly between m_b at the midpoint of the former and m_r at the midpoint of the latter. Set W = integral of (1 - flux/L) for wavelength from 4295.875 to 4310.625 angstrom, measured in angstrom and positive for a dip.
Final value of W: 4.6 angstrom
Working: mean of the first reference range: 7.18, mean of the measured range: 5.09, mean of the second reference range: 7.51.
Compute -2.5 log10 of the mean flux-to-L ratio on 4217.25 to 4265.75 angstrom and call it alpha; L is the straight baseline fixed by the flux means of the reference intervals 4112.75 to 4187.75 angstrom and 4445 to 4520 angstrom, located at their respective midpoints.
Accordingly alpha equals 0.08 mag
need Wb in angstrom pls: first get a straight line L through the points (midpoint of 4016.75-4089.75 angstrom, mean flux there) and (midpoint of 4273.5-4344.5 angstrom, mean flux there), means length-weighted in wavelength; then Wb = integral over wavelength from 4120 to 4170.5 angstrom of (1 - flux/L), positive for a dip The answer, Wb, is -4.5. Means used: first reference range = 7.17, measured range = 7.5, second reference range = 6.39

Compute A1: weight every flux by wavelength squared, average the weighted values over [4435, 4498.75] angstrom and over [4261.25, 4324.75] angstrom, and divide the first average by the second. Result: 1.32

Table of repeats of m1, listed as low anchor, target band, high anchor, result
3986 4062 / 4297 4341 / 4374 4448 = 0.22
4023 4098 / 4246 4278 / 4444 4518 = 0.10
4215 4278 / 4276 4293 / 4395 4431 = 0.06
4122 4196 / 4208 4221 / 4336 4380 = -0.07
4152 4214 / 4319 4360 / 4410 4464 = 0.09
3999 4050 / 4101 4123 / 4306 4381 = -0.04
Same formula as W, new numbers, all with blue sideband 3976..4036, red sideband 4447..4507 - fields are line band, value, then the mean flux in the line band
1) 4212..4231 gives 0.7 angstrom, 7.17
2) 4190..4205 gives 0.5 angstrom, 7.17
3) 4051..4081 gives 0.4 angstrom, 7.05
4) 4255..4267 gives 0.6 angstrom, 7.18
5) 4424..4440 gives -0.3 angstrom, 8.02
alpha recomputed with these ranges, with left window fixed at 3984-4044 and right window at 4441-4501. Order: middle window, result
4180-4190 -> 0.05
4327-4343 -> 0.16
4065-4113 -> 0.02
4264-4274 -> 0.09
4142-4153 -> 0.01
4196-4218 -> 0.01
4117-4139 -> -0.02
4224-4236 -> 0.14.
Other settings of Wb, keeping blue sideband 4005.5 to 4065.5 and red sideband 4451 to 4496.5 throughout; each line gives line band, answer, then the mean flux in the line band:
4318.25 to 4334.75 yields 1.2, 7.07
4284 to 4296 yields 1.6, 6.57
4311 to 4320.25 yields 0.6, 7.16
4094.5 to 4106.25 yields 1.5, 6.36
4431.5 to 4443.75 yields 0.0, 7.79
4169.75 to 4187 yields 0.7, 7.11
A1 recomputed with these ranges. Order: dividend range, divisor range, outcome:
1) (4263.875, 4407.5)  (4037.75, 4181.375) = 1.06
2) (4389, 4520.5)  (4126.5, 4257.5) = 1.23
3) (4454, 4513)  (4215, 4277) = 1.29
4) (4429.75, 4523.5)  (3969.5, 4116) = 1.40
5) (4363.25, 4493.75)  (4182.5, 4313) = 1.23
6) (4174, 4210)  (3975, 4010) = 1.16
